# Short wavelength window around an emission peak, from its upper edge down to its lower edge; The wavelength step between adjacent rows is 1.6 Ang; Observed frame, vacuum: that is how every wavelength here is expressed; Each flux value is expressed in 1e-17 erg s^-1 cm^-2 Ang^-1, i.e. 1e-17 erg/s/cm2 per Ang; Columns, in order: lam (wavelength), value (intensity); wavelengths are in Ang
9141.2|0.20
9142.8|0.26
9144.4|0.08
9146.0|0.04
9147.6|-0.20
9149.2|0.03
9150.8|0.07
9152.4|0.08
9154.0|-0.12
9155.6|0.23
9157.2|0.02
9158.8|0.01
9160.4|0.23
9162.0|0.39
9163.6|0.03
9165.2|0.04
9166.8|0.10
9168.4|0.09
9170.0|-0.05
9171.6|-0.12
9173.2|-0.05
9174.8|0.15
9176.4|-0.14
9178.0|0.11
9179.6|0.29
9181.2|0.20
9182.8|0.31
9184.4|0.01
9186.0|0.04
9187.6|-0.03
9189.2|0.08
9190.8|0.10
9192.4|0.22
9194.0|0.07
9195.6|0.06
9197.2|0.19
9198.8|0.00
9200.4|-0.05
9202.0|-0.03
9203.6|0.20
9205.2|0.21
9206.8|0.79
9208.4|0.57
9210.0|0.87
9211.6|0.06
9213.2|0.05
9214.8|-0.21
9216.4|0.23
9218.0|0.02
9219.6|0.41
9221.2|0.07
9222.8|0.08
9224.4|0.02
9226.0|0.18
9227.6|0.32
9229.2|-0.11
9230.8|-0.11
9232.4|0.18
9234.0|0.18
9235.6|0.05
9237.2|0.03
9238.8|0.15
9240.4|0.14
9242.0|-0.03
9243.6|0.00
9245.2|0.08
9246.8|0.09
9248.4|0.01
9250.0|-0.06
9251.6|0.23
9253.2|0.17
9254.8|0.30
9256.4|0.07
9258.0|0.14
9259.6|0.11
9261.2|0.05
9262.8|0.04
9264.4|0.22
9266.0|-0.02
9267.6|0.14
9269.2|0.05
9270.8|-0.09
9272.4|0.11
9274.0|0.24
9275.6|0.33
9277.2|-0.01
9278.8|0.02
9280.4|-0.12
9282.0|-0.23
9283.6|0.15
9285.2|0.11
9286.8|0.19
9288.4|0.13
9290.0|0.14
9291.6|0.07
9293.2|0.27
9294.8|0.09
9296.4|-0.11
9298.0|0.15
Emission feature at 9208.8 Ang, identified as H-beta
